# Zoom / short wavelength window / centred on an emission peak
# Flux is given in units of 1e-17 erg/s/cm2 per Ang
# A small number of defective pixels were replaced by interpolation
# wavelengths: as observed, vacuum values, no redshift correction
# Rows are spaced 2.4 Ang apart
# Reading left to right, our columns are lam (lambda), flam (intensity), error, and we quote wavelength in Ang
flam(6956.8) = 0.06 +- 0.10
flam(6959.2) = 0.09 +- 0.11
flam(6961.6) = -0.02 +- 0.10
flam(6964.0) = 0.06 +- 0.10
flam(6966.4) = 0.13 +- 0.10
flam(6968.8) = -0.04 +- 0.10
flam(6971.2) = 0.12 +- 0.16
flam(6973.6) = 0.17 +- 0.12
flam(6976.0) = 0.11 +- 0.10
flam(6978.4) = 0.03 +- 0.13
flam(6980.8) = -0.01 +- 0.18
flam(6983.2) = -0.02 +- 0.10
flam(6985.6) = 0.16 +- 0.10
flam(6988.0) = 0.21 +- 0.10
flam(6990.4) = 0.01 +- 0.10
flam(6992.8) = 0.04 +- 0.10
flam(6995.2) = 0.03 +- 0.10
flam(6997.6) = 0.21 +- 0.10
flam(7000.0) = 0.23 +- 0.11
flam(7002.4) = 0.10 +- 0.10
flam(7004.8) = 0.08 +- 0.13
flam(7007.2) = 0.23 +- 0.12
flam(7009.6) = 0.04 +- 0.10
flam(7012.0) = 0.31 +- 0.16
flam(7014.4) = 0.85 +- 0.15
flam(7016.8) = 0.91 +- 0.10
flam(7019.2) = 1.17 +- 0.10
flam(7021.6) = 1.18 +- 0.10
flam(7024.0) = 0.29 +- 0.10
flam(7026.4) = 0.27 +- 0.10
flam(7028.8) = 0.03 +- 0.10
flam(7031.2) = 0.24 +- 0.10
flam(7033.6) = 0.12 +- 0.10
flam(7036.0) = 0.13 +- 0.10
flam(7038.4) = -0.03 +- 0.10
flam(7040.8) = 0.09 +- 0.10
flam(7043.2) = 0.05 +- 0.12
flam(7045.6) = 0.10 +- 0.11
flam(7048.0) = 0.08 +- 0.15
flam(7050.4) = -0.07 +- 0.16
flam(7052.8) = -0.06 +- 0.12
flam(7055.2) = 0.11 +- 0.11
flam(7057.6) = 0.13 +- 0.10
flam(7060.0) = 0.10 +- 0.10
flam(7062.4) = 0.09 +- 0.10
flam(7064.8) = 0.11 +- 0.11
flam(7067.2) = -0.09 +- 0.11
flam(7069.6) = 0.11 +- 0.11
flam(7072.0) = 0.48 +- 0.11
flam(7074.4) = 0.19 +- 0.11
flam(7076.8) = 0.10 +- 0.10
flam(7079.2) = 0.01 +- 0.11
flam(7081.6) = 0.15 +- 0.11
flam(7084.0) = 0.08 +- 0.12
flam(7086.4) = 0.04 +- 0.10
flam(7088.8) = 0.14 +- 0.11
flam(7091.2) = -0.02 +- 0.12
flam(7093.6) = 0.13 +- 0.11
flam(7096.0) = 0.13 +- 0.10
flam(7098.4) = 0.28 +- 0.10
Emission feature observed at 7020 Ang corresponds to [O II] 3727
